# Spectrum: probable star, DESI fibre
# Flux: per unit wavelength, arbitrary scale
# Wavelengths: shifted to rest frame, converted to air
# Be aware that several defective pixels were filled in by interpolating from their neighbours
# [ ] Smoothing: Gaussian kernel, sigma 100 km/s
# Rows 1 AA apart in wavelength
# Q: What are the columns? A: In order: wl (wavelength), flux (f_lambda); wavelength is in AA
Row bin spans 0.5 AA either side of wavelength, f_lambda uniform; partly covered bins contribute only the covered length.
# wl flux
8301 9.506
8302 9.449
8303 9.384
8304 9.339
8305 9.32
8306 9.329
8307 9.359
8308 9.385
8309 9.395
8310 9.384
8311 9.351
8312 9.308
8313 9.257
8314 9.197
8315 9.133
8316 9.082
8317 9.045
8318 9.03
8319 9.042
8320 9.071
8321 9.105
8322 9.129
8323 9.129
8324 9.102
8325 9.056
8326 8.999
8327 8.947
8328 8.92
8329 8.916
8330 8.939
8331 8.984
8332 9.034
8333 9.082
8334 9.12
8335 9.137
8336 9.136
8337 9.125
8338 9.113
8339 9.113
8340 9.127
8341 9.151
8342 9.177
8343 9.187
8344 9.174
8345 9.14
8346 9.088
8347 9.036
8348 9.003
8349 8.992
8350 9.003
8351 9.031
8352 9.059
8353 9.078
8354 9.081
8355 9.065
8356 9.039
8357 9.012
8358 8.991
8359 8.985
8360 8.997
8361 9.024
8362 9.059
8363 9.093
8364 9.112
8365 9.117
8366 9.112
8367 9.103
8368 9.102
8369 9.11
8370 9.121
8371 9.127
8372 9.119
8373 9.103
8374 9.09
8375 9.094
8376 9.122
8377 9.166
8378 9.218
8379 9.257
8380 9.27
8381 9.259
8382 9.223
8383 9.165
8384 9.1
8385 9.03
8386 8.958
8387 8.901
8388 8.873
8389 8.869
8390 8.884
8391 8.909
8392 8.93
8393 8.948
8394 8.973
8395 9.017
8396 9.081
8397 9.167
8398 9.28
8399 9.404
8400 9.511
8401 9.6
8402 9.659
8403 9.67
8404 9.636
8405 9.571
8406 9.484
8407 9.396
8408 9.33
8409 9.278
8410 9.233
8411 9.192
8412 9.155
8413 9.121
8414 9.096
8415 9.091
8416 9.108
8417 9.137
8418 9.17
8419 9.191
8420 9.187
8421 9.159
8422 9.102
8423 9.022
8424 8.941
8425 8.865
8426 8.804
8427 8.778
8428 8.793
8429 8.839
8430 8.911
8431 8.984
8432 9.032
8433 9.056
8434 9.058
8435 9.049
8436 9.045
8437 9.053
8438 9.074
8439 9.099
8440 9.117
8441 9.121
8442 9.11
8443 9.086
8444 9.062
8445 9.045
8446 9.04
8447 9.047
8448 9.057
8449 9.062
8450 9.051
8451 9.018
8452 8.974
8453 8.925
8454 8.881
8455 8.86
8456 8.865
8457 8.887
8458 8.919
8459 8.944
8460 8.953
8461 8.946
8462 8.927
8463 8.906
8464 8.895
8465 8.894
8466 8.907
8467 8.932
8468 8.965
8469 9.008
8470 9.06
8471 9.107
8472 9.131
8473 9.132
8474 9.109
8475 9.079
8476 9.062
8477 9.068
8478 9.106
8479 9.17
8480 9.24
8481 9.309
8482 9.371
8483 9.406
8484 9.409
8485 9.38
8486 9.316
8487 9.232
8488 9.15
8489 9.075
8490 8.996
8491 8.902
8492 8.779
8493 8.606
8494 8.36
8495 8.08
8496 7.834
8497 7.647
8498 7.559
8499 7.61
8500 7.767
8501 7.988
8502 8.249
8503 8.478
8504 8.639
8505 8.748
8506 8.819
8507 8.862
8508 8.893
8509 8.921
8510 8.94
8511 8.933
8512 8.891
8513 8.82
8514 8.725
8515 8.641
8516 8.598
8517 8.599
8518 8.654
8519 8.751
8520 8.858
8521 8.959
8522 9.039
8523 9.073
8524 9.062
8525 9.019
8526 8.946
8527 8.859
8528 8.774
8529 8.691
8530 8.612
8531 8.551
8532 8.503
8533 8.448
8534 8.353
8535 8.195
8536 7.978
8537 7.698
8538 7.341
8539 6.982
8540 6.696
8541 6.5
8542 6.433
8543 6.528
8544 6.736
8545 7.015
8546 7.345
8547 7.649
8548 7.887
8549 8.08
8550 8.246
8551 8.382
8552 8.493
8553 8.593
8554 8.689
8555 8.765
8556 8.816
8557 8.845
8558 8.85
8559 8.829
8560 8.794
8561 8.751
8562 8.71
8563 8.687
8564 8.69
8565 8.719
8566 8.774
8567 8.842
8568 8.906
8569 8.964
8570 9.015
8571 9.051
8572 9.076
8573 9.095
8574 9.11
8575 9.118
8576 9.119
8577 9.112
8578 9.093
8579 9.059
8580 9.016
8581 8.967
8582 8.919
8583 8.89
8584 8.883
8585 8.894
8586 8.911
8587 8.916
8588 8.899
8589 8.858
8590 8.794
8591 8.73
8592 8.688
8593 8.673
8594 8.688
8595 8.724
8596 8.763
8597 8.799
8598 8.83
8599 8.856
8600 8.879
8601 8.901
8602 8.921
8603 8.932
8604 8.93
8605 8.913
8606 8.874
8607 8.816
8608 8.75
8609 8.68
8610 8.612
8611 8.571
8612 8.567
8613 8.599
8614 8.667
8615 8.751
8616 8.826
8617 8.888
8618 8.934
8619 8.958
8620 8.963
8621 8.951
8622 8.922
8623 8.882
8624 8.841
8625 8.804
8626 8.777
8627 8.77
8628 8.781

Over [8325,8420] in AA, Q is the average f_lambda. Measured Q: 9.13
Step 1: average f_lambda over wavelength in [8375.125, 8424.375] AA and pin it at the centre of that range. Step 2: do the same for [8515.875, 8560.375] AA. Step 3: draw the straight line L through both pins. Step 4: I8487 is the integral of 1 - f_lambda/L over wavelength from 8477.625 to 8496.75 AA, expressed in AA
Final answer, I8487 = -0.9 AA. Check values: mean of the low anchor 9.18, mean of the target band 8.97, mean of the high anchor 8.23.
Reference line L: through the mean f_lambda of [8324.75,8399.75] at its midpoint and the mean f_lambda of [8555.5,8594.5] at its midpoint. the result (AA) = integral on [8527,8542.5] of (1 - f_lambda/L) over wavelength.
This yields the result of 1.8 AA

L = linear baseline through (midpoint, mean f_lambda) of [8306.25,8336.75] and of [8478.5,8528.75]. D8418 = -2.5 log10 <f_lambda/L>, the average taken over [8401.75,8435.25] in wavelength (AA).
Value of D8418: -0.03 mag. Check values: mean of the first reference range 9.13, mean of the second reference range 8.76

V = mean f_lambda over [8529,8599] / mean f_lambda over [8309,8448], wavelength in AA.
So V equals 0.93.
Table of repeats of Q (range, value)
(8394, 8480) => 9.09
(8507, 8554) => 8.27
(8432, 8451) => 9.07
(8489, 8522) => 8.55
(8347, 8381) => 9.09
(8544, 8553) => 7.86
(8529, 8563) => 8.03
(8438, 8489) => 9.07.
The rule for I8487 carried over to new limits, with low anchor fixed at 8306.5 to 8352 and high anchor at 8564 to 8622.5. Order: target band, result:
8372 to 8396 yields 0.01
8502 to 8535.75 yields 0.75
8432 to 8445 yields -0.09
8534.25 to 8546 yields 2.35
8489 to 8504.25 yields 1.20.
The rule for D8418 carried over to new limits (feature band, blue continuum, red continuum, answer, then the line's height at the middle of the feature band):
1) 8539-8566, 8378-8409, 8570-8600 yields 0.116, 8.97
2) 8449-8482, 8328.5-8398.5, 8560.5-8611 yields -0.004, 8.98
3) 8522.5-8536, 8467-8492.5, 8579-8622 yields 0.042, 9.01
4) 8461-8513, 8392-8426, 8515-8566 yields -0.018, 8.67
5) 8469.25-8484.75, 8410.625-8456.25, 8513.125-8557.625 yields -0.061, 8.69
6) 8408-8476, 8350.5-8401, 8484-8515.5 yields -0.023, 8.84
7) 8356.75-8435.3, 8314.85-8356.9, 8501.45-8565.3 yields -0.032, 8.86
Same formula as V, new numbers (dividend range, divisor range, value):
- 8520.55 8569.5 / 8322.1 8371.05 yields 0.91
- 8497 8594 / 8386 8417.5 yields 0.93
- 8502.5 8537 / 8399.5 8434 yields 0.95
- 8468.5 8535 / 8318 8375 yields 0.97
